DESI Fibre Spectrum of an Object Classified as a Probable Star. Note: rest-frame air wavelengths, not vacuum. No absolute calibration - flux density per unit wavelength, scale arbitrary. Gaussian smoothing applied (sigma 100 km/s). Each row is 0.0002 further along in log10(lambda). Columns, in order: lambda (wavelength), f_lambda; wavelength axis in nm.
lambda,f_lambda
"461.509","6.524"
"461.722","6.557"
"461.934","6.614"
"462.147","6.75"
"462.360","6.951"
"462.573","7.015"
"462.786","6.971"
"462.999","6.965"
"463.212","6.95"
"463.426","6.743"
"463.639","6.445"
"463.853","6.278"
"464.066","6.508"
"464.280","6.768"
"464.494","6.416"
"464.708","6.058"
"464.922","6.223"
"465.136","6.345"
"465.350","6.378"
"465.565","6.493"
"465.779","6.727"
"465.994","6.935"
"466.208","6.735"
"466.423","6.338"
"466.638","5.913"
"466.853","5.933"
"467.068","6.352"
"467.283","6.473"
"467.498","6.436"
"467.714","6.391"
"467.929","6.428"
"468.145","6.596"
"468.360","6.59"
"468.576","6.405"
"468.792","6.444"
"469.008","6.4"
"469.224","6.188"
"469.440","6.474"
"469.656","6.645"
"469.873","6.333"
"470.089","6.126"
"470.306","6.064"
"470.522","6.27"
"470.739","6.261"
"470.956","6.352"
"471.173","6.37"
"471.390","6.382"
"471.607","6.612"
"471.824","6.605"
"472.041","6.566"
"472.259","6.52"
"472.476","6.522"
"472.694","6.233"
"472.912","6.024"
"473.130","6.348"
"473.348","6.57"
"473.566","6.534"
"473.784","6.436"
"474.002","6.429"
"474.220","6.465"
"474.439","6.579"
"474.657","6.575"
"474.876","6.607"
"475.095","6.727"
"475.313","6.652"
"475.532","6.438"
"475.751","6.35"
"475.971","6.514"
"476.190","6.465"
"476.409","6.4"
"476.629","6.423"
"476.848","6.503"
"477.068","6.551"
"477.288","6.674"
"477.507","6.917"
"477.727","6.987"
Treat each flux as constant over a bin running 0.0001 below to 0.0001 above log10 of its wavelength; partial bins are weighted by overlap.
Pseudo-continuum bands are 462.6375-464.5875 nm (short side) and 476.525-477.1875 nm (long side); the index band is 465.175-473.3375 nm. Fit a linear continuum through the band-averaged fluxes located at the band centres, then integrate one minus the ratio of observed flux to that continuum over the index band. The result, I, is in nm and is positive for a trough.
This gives 0.25 nm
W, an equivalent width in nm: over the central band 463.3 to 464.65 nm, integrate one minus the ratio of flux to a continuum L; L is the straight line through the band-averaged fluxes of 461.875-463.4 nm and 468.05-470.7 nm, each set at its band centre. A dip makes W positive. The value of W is 0.05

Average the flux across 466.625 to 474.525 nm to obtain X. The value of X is 6.39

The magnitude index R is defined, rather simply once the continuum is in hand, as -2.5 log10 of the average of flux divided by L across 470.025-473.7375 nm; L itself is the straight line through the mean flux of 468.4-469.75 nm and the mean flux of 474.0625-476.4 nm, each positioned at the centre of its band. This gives 0.02 mag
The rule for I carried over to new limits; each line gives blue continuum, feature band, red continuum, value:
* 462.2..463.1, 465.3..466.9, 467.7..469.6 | 0.05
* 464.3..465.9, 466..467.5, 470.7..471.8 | 0.01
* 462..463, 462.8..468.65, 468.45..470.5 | 0.14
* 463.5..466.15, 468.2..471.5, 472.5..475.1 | 0.05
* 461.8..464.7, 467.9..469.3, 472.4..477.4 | 0.03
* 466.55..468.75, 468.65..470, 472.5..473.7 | -0.01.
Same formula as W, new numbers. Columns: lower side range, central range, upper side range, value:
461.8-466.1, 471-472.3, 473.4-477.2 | 0.01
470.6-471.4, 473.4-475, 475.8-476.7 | -0.03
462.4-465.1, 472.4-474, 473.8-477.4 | 0.04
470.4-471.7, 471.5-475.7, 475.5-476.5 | -0.06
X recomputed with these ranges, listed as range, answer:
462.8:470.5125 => 6.45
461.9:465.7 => 6.6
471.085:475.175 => 6.48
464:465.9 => 6.43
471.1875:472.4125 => 6.53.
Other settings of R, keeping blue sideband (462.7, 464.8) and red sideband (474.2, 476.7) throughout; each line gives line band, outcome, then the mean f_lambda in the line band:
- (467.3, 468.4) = 0.016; 6.48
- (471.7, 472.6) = -0.001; 6.55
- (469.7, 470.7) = 0.056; 6.23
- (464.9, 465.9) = 0.023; 6.46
